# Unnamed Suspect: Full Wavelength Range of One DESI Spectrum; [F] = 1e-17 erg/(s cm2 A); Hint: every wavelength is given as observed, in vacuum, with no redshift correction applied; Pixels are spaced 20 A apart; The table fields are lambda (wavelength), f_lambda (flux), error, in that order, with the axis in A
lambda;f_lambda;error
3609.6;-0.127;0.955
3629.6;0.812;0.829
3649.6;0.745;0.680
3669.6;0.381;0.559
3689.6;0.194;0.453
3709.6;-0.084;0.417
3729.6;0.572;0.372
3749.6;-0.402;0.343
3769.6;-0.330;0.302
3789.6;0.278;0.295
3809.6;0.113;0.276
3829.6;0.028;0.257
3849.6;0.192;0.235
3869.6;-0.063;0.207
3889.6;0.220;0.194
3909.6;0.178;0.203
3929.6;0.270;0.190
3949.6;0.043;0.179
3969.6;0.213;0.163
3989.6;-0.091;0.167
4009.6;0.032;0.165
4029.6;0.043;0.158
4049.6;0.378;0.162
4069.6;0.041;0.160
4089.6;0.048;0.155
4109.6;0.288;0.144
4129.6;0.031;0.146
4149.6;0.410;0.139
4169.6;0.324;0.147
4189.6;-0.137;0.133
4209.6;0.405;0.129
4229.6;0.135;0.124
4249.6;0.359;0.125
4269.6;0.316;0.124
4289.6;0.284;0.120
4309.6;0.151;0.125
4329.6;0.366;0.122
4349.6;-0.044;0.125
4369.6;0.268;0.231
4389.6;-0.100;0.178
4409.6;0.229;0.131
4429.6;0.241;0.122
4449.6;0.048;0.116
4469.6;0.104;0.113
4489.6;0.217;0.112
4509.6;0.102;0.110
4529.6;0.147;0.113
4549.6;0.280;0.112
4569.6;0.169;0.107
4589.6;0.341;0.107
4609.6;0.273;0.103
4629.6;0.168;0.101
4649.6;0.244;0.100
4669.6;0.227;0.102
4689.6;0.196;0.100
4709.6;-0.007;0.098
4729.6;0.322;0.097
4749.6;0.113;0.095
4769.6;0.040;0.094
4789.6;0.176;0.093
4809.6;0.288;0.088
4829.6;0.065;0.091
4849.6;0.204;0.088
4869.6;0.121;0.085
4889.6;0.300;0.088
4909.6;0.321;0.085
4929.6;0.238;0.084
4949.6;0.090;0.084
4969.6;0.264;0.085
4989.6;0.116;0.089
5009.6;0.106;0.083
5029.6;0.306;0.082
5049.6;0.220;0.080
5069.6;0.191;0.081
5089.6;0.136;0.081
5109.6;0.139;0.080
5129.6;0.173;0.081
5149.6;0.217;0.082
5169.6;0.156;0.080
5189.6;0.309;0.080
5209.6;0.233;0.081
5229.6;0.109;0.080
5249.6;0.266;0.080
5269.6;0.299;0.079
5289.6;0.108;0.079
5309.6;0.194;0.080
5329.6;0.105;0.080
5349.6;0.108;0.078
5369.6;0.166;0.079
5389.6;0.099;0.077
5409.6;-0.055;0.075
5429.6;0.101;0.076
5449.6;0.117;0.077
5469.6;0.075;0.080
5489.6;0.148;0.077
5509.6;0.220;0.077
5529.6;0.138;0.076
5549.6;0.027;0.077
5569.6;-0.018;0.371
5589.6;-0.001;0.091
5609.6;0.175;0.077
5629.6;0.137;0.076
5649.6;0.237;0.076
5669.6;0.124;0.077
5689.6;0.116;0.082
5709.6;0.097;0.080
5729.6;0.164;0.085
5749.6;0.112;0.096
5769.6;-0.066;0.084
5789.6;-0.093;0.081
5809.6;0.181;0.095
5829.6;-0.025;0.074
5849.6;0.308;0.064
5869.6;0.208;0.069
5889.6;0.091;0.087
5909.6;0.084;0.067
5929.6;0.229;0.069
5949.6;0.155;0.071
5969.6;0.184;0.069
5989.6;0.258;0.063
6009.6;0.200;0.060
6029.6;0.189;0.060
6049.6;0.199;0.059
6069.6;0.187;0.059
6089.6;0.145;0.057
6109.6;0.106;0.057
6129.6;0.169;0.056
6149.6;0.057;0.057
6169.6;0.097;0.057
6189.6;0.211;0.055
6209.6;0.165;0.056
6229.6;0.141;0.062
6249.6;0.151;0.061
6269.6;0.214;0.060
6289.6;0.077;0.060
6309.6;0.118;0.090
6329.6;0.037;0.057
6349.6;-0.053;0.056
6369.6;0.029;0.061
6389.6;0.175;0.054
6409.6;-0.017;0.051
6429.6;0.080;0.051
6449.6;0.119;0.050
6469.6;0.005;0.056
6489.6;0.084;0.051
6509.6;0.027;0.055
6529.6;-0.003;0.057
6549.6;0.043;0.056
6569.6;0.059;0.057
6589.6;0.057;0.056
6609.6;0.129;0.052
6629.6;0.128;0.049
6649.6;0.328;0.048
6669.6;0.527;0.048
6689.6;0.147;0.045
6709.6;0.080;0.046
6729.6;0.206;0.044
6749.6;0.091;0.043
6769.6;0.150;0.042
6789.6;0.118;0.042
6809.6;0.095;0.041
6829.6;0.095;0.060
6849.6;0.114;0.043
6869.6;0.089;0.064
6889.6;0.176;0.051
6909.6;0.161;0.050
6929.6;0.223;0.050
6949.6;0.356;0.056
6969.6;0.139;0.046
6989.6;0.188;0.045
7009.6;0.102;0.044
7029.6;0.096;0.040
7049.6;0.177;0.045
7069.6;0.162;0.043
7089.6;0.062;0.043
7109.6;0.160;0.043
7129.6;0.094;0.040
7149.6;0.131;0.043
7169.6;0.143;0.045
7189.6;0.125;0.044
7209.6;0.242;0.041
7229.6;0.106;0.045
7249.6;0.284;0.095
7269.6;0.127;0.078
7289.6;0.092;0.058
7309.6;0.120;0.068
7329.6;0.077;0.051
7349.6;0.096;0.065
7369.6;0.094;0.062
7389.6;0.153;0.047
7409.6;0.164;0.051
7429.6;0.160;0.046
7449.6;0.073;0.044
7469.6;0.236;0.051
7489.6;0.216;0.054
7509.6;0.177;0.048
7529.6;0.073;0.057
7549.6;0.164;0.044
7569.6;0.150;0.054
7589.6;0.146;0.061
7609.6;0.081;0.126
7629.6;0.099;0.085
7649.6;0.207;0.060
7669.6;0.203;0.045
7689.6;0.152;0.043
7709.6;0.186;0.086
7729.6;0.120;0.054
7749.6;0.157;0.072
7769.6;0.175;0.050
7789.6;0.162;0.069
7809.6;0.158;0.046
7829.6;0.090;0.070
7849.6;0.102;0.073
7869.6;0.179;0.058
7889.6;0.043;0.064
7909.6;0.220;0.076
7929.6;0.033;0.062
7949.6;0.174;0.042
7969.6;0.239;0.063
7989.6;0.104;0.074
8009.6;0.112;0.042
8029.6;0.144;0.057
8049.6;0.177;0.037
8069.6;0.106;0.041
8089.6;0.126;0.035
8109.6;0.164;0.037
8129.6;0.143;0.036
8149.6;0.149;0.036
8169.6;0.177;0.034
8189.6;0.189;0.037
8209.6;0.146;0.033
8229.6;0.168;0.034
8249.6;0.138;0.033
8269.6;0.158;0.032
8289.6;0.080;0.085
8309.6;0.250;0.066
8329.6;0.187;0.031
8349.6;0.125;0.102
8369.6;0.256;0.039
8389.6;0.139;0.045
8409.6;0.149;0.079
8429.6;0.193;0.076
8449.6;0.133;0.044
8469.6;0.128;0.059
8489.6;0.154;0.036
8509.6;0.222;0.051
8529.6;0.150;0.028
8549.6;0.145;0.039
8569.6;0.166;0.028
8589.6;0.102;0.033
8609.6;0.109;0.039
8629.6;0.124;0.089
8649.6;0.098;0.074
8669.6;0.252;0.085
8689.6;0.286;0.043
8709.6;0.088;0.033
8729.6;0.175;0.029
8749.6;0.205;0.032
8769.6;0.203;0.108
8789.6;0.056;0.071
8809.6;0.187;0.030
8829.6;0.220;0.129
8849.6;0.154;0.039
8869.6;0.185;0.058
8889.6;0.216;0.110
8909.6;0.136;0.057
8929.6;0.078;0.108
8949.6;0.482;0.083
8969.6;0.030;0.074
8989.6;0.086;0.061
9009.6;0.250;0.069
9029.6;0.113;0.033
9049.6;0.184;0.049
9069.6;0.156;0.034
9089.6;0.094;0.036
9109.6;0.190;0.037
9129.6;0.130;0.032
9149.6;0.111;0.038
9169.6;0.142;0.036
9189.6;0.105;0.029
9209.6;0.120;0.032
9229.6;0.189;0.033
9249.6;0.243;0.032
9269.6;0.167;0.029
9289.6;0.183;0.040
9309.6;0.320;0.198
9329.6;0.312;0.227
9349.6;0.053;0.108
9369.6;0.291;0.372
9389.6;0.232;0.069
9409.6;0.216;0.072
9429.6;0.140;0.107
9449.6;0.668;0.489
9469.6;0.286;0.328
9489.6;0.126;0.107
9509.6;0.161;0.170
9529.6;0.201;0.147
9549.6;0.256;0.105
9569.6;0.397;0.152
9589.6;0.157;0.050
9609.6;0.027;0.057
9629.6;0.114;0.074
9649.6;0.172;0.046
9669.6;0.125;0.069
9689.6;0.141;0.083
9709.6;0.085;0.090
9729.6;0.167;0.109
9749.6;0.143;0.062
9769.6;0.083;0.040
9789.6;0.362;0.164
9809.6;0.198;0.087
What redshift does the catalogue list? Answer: 0.787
